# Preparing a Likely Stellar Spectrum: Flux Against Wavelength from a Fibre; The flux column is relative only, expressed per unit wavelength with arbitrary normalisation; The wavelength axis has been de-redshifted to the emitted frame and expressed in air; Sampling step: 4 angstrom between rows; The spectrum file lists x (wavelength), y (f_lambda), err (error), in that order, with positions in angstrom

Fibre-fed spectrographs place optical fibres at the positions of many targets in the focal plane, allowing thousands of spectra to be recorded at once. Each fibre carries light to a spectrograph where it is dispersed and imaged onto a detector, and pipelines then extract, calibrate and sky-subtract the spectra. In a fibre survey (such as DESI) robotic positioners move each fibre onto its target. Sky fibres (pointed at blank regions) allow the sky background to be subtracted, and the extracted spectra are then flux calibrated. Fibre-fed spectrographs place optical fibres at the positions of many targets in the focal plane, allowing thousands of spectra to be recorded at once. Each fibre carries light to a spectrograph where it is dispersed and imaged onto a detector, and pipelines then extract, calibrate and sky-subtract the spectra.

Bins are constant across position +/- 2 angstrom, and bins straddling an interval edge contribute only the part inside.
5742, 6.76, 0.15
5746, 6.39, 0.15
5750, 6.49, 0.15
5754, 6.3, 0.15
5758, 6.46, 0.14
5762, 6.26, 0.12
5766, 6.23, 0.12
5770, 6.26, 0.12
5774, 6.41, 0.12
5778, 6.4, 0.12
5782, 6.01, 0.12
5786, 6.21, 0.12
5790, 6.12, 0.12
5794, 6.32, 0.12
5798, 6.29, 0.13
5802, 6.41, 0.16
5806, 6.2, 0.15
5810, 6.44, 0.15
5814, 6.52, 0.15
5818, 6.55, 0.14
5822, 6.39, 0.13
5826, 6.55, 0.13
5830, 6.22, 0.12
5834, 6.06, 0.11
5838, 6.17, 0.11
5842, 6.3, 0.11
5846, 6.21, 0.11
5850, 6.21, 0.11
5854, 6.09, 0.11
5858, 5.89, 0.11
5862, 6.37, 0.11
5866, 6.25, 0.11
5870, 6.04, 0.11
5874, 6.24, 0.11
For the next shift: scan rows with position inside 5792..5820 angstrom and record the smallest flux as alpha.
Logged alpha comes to 6.2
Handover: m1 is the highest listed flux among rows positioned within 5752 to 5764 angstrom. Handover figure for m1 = 6.46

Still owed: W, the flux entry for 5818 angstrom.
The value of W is 6.55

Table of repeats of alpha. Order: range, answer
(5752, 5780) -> 6.23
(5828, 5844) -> 6.06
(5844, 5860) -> 5.89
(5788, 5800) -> 6.12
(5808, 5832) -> 6.22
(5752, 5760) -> 6.3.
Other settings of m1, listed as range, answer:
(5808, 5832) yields 6.55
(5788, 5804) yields 6.41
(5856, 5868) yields 6.37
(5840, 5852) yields 6.3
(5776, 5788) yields 6.4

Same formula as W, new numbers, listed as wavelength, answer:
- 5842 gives 6.3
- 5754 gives 6.3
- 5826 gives 6.55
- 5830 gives 6.22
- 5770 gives 6.26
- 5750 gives 6.49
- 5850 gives 6.21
